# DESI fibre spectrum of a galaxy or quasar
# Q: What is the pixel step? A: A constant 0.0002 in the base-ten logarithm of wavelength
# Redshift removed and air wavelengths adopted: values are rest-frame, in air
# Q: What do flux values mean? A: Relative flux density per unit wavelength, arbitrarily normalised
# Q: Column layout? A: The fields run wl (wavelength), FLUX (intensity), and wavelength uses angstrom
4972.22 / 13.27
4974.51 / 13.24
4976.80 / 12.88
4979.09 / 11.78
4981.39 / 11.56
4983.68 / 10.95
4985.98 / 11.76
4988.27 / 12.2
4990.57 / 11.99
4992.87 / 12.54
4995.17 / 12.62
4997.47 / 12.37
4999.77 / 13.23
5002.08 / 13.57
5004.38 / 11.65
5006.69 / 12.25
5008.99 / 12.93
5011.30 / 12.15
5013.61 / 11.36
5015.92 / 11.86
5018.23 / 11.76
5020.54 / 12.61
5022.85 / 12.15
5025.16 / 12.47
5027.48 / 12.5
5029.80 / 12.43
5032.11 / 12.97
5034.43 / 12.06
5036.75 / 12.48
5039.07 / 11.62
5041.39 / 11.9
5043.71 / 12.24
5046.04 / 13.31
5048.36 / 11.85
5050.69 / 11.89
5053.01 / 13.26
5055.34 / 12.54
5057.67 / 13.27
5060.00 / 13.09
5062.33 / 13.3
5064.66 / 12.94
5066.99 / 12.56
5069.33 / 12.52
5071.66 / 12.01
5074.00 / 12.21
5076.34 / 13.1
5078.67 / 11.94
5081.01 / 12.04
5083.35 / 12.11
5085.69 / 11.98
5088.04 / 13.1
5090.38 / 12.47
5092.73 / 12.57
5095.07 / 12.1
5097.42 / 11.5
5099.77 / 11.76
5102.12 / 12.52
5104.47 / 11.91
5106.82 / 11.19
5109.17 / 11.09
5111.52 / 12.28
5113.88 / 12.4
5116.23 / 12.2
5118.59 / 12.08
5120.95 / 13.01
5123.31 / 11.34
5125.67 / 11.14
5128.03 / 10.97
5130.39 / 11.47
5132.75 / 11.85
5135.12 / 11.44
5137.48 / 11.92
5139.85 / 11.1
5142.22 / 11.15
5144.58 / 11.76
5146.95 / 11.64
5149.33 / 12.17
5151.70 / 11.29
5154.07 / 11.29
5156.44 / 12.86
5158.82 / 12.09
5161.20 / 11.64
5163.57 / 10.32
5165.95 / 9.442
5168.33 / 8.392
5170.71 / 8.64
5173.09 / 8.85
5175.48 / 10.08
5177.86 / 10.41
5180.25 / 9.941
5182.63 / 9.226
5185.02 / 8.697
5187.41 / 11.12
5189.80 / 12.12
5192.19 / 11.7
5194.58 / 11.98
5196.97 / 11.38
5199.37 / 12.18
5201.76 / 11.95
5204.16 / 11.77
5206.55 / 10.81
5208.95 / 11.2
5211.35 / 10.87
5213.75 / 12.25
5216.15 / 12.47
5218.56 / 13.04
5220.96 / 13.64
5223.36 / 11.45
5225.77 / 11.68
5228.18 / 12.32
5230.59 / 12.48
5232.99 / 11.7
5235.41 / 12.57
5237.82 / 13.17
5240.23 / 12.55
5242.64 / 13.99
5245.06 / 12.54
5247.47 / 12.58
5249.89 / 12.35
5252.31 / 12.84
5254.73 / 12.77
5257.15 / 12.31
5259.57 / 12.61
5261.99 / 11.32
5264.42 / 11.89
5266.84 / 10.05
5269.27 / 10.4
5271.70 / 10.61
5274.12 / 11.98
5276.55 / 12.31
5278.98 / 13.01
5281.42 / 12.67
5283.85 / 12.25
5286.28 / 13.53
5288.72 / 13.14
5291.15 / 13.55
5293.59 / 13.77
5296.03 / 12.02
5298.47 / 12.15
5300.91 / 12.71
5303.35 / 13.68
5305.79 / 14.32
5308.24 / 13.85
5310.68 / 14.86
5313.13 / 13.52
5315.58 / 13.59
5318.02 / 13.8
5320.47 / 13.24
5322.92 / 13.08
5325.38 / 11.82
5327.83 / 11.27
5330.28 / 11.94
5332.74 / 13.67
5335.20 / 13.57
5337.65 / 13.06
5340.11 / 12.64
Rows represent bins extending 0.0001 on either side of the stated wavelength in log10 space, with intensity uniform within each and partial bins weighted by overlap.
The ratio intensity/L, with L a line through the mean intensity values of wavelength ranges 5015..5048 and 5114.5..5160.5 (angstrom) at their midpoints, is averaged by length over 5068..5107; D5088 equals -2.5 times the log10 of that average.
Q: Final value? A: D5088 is -0.018 mag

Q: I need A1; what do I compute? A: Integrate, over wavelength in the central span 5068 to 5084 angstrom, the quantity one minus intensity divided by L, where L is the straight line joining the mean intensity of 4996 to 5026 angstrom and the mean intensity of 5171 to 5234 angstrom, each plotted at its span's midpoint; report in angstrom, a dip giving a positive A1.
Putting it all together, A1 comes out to -0.4 angstrom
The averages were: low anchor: 12.3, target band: 12.3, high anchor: 11.3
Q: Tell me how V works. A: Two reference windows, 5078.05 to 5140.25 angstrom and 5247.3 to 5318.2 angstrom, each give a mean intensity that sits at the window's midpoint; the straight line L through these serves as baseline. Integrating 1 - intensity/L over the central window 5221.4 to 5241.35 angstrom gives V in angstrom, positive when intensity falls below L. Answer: 0.25 angstrom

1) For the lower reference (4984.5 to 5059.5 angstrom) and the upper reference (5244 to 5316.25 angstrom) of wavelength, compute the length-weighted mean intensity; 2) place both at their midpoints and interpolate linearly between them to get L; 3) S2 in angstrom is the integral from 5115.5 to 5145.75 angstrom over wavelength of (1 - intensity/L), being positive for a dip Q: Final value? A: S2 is 2.0 angstrom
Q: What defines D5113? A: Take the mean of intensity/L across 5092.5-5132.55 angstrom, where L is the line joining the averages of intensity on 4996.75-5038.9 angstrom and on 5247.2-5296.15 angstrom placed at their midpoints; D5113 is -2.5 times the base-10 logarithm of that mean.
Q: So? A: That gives 0.04 mag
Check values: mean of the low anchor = 12.4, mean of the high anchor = 12.3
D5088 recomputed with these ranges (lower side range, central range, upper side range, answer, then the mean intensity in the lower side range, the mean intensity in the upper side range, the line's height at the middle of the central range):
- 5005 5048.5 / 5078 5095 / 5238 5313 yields 0.00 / 12.3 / 12.6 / 12.4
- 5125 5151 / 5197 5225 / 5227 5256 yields 0.03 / 11.5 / 12.7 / 12.3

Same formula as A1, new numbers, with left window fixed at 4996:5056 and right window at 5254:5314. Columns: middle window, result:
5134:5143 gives 0.76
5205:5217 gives 0.99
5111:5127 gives 0.52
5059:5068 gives -0.42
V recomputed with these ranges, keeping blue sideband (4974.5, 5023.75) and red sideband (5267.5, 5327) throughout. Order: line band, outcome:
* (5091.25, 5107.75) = 0.6 angstrom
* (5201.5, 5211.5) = 1.1 angstrom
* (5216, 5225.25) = 0.1 angstrom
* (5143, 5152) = 0.6 angstrom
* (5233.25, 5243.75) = -0.2 angstrom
